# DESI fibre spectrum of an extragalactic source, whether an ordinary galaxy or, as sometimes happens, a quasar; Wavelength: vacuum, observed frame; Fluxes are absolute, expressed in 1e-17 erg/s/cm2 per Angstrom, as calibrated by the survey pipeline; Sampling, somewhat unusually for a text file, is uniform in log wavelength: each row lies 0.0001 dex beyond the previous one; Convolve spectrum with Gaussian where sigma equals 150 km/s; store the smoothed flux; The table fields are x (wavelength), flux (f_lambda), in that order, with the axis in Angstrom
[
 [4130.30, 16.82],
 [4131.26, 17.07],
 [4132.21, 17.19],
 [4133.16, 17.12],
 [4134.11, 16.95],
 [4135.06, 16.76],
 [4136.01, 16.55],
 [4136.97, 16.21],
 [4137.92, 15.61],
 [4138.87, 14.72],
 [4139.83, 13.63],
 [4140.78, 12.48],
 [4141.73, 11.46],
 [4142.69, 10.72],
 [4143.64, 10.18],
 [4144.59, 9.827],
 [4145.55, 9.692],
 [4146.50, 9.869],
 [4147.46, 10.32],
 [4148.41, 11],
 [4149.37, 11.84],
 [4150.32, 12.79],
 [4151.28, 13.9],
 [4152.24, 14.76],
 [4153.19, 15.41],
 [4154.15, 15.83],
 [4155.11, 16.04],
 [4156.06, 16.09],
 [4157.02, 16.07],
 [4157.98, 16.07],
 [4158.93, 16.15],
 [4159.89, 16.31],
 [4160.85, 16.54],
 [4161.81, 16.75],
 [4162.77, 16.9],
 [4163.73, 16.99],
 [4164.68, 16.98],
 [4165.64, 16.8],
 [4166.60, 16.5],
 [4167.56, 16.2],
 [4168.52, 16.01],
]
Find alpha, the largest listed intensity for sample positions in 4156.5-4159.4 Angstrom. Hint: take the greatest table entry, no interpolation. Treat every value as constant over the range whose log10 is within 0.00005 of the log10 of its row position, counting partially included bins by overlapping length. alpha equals 16.15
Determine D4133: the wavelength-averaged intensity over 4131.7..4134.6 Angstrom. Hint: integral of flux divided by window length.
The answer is 17.1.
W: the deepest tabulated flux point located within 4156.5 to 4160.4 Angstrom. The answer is 16.07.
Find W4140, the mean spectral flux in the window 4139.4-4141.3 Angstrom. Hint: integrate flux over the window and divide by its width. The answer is 13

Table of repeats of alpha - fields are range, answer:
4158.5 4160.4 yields 16.31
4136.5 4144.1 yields 16.21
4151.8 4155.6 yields 16.04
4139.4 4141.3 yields 13.63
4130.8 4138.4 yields 17.19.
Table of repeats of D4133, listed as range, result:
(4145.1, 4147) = 9.78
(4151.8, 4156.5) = 15.6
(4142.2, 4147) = 10.1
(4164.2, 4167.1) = 16.8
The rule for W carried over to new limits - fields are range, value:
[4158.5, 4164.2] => 16.15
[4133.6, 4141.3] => 12.48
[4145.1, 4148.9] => 9.692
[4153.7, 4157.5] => 15.83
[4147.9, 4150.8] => 11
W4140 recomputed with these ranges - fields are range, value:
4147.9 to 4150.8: 11.9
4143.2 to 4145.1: 9.99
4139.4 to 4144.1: 11.7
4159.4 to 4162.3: 16.5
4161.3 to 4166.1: 16.9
